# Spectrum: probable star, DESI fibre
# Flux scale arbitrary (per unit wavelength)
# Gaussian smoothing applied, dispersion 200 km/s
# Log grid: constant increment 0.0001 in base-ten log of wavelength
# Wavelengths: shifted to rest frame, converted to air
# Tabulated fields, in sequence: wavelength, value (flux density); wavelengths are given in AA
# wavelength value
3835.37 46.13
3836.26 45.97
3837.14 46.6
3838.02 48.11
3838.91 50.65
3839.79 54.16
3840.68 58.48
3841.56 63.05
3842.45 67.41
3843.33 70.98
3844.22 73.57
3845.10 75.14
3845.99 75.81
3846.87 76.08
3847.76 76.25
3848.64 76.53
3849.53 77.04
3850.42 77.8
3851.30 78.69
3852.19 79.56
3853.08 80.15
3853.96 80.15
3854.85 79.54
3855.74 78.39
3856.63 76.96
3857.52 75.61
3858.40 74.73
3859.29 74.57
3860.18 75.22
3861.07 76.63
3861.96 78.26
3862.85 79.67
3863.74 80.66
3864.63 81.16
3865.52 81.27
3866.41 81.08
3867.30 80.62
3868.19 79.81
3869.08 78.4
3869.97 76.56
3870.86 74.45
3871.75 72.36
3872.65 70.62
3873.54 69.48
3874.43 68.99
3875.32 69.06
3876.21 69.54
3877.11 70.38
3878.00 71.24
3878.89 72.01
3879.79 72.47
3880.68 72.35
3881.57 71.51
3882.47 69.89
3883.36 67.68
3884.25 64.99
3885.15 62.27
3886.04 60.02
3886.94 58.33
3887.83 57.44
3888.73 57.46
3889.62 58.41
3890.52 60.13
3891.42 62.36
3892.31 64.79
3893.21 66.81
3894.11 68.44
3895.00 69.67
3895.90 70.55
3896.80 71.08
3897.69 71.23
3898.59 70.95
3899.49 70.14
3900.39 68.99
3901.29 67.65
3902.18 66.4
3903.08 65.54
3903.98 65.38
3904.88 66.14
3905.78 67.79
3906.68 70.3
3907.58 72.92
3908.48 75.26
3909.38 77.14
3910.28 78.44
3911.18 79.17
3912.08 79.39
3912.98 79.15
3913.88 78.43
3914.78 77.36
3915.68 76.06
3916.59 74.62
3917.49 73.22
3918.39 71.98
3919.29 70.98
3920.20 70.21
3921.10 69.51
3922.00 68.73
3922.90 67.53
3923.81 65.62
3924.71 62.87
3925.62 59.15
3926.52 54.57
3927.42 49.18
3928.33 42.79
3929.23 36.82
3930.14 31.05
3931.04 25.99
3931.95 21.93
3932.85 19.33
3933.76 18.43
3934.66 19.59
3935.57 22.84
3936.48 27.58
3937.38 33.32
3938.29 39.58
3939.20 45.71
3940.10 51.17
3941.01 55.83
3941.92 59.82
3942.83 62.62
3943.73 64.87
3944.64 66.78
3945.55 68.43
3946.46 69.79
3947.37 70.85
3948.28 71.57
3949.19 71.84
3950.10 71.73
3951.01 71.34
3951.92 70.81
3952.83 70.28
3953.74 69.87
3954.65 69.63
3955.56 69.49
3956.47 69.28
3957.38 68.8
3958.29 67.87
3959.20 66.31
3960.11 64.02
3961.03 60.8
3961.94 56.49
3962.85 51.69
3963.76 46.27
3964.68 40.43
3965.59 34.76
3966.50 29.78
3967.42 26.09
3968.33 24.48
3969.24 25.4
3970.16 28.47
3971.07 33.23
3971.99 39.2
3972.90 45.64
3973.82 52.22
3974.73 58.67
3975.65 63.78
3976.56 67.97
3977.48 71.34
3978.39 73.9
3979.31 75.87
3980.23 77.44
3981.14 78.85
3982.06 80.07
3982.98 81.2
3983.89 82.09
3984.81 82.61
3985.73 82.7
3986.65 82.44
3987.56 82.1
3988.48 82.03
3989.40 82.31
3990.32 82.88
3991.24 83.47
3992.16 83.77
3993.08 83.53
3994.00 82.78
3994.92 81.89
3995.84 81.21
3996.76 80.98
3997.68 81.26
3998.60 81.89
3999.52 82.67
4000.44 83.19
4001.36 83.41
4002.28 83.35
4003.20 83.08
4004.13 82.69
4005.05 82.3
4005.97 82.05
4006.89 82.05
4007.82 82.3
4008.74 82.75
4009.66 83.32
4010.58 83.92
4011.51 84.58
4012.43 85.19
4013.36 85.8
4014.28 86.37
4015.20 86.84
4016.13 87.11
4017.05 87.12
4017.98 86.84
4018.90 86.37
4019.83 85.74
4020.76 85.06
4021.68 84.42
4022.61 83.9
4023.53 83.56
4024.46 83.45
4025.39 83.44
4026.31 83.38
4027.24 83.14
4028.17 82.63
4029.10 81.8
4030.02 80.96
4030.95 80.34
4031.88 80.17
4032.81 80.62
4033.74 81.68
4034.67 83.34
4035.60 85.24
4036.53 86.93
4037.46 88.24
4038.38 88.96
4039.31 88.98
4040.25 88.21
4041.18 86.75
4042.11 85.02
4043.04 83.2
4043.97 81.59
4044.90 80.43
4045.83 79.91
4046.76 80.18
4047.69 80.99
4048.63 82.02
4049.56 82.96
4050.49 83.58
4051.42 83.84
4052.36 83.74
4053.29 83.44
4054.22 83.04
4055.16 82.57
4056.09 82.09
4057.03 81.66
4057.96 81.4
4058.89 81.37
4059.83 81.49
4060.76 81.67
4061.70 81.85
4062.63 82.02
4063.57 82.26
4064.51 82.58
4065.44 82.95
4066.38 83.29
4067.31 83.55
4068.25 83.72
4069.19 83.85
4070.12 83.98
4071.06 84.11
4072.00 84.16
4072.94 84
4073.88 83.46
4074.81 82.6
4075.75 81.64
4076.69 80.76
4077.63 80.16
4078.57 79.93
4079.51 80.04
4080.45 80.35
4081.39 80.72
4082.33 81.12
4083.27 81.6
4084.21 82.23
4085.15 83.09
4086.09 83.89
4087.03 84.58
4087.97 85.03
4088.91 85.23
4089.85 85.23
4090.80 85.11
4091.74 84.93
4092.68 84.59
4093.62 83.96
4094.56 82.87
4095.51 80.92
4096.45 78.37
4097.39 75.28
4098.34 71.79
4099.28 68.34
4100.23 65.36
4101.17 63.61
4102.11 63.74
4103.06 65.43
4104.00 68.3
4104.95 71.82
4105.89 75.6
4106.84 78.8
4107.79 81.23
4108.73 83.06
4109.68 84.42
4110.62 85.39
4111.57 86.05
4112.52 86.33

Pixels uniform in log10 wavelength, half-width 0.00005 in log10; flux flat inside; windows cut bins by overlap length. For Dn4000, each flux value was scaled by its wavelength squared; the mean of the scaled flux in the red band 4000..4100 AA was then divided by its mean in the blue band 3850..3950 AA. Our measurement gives 1.4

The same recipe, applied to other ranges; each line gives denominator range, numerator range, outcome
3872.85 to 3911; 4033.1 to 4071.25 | 1.33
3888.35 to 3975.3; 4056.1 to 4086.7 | 1.51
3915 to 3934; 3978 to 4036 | 1.59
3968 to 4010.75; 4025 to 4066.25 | 1.16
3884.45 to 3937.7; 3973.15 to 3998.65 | 1.33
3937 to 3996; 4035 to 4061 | 1.37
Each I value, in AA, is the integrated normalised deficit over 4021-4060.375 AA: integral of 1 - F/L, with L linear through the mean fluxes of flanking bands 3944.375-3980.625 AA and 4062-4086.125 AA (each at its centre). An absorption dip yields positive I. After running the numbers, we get -4.29 AA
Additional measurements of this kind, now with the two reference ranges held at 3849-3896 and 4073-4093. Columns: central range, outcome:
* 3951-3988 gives 7.9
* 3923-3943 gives 9.0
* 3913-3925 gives 0.4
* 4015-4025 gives -0.7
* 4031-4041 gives -0.6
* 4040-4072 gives -0.6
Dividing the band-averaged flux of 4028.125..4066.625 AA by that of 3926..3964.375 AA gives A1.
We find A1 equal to 1.55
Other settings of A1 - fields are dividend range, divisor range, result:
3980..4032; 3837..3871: 1.13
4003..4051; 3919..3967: 1.54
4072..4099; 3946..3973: 1.48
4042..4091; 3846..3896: 1.14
